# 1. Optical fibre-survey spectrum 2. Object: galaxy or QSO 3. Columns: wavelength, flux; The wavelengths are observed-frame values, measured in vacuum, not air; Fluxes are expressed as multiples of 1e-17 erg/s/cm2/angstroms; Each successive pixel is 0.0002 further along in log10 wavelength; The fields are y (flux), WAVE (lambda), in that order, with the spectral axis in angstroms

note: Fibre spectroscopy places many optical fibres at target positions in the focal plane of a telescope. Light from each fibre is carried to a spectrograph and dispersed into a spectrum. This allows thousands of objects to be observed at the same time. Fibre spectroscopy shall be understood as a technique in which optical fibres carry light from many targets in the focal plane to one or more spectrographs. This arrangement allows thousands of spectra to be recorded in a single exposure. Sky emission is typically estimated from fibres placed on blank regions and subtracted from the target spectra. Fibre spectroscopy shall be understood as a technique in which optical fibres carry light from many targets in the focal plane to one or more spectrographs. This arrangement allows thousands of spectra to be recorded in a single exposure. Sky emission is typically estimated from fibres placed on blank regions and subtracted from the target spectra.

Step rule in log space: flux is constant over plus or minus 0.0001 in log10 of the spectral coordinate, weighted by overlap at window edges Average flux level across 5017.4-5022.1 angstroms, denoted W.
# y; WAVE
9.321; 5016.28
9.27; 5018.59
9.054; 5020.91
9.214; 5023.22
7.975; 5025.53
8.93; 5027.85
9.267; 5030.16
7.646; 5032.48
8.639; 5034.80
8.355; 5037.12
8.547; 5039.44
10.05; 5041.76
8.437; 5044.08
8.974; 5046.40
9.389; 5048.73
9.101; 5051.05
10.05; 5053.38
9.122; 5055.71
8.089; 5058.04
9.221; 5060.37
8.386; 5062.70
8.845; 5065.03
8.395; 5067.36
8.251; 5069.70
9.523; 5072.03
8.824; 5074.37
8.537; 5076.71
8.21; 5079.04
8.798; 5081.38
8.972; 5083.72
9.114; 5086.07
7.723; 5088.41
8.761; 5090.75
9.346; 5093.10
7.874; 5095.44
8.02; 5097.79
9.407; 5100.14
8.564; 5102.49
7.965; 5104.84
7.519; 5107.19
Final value 9.15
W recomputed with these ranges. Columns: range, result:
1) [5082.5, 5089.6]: 8.6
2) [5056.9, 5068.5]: 8.59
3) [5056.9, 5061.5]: 8.65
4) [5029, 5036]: 8.52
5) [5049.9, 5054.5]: 9.57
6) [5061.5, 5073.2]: 8.68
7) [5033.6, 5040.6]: 8.51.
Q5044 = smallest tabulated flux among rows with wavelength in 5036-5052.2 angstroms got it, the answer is 8.355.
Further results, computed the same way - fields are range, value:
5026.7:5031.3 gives 8.93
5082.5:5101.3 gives 7.723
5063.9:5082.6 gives 8.21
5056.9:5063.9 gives 8.089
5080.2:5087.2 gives 8.798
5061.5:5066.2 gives 8.386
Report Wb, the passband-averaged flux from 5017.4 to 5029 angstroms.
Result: 8.88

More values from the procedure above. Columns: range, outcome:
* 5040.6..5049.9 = 9.22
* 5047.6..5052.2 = 9.26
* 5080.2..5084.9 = 8.87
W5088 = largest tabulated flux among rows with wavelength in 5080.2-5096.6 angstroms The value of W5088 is 9.346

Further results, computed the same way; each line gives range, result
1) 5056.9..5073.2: 9.523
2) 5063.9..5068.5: 8.845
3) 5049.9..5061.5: 10.05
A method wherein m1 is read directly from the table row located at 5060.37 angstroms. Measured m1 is 9.221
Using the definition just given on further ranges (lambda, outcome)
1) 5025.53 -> 7.975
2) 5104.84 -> 7.965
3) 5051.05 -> 9.101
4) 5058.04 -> 8.089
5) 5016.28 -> 9.321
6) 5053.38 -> 10.05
